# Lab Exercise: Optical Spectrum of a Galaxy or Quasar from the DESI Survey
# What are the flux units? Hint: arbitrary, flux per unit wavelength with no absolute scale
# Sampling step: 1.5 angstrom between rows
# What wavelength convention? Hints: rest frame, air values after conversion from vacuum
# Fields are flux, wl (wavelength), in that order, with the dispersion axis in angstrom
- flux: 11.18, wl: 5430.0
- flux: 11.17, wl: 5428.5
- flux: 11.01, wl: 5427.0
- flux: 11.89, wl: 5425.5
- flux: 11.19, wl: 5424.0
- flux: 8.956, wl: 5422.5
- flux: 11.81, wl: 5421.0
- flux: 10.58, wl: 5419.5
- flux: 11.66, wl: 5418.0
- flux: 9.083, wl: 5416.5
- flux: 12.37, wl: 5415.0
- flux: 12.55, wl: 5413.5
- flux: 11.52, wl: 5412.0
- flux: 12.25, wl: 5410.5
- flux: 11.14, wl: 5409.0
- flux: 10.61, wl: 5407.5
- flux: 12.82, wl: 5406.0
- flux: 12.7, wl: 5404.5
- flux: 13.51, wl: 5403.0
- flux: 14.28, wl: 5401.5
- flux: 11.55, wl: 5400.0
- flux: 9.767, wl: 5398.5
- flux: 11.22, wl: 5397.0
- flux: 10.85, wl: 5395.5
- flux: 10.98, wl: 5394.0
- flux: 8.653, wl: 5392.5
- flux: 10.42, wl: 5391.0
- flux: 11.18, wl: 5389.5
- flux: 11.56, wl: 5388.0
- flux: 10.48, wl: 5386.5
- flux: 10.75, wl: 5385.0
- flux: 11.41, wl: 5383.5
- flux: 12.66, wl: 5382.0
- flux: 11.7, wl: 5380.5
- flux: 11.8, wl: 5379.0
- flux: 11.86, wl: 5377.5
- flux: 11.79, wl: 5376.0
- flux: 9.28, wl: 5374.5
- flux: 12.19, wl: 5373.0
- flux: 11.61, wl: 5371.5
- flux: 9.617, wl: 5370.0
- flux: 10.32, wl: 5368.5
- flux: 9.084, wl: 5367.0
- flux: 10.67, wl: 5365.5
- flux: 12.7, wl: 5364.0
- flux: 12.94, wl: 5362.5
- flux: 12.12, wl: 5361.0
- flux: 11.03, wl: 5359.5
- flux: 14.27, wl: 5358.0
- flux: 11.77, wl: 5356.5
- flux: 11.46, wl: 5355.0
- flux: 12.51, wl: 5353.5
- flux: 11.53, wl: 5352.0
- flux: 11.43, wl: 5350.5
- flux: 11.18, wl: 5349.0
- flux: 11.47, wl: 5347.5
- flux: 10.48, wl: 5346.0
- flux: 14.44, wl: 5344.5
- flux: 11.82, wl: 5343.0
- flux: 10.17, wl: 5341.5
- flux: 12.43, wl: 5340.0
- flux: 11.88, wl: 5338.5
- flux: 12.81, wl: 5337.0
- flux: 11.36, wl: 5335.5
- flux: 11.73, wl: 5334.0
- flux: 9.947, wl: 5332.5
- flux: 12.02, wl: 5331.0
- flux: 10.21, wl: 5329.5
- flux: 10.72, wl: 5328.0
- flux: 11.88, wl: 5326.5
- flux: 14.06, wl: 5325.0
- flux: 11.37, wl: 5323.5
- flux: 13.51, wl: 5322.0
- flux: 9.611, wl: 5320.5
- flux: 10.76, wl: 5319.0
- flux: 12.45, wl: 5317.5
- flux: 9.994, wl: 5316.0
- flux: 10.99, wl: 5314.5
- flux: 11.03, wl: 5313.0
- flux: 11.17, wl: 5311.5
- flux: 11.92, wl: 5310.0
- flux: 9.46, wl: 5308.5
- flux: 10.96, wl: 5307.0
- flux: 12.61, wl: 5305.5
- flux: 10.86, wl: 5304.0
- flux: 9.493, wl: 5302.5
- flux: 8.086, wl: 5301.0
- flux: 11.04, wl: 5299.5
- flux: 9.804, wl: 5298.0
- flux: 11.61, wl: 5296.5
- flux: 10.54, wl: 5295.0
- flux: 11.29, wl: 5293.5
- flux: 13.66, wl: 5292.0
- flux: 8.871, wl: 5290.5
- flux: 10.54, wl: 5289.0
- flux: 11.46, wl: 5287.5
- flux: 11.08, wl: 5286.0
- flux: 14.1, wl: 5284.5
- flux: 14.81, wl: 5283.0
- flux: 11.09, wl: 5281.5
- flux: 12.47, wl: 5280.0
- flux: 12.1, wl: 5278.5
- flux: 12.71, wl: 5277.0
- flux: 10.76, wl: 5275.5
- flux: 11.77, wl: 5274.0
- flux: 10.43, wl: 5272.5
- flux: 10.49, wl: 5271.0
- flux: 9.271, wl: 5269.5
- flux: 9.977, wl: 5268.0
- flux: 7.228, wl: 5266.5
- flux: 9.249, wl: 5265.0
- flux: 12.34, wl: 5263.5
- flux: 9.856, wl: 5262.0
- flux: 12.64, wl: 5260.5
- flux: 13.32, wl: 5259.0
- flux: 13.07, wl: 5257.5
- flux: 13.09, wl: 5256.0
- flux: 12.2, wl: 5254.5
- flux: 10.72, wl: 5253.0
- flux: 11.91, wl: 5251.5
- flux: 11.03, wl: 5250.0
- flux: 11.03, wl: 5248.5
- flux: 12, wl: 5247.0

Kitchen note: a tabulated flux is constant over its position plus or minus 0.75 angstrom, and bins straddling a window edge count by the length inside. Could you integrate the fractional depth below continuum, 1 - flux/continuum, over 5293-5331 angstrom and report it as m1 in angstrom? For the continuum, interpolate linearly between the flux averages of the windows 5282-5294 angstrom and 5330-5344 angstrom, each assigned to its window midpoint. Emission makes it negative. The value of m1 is 2.4 angstrom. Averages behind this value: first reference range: 12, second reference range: 11.6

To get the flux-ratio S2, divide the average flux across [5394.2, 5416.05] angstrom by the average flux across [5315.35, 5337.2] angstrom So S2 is 1.0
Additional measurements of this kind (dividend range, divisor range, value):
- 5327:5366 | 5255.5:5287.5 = 1.02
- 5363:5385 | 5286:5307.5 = 1.04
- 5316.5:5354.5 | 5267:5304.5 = 1.05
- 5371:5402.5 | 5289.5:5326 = 1.02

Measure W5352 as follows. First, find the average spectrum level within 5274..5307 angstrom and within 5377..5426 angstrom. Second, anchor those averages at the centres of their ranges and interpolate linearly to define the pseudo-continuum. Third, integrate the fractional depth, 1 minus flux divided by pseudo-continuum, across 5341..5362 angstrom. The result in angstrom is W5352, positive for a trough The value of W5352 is -0.90 angstrom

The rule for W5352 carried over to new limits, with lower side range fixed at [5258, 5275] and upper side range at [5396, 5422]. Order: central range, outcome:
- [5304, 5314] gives -0.2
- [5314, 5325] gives -0.4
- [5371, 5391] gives 0.2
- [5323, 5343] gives -0.8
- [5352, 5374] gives -0.4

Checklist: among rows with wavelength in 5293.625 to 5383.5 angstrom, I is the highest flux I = 14.44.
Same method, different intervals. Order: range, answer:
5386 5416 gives 14.28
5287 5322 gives 13.66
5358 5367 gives 14.27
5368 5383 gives 12.66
